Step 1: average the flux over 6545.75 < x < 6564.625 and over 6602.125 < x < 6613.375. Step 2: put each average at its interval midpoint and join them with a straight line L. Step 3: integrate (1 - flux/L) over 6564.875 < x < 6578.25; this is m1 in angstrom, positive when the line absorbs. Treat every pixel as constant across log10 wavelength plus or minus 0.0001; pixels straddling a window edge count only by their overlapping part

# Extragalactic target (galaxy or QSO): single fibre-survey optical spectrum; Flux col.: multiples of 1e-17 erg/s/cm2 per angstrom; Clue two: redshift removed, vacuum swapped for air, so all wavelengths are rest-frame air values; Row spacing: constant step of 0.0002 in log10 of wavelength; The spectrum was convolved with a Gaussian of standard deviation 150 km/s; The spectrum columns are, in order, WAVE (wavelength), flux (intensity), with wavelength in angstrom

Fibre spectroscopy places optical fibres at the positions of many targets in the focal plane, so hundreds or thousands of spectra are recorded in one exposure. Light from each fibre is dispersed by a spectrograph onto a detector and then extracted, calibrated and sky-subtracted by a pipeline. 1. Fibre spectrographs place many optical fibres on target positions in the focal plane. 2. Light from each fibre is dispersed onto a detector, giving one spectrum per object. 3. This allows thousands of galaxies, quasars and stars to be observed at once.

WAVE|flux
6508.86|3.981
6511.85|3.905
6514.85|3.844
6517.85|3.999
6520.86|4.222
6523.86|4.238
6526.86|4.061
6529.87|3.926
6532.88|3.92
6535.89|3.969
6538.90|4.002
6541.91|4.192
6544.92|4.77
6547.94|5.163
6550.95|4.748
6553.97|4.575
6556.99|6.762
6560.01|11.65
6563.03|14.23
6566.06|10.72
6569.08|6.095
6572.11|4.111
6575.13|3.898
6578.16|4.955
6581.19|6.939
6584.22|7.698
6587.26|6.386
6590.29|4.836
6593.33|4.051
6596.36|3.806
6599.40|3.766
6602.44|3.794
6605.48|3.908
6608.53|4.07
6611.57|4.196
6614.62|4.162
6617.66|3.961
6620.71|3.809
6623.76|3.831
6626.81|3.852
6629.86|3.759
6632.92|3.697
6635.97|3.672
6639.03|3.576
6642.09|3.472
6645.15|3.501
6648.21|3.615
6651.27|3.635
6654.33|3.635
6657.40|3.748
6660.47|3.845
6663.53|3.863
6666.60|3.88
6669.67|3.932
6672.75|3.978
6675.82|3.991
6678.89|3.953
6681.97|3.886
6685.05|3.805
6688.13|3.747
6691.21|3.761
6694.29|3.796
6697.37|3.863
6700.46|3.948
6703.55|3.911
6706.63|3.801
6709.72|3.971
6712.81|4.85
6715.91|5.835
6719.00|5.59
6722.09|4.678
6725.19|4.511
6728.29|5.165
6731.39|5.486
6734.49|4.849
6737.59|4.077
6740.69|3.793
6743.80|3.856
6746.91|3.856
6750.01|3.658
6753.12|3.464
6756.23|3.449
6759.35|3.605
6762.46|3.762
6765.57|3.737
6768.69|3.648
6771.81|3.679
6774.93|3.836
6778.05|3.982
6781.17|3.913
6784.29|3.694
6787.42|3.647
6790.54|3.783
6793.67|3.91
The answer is 1.5 angstrom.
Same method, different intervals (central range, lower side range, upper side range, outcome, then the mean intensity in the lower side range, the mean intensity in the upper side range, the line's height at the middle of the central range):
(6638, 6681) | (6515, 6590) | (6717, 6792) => 9.7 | 5.75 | 4.08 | 4.87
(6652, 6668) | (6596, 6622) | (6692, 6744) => 1.6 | 3.95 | 4.48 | 4.19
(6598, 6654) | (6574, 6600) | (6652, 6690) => 9.6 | 5.21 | 3.85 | 4.58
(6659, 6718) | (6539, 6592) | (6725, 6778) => 9.5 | 6.5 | 4.01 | 4.85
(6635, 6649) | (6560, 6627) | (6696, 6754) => 4.2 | 5.49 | 4.39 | 5.08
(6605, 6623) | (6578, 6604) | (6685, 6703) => 3.1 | 5.14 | 3.83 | 4.85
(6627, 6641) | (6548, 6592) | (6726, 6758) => 5.2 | 6.9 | 4.17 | 5.88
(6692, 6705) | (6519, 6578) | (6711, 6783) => 2.0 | 5.72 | 4.22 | 4.59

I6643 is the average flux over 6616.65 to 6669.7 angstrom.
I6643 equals 3.73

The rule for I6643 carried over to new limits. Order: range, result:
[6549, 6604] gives 6.27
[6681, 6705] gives 3.84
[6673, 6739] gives 4.35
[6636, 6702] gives 3.78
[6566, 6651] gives 4.45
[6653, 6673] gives 3.83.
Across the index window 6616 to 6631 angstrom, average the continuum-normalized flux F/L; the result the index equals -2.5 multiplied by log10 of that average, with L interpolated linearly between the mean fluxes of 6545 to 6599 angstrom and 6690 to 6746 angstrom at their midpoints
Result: 0.43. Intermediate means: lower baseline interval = 6.4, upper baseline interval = 4.43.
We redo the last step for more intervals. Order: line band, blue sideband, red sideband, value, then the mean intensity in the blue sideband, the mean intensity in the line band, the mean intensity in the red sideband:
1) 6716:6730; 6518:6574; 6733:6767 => -0.24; 5.8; 5.08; 3.83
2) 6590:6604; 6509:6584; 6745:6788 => 0.28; 5.55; 3.98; 3.71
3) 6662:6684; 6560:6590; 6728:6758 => 0.36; 7.35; 3.92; 4.12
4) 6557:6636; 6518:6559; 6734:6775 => -0.23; 4.57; 5.43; 3.78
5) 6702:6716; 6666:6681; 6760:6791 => -0.12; 3.95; 4.33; 3.76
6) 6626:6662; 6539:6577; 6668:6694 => 0.27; 6.63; 3.66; 3.88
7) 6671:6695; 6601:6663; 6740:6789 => -0.03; 3.79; 3.87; 3.72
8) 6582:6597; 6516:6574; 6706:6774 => -0.02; 5.74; 5.52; 4.24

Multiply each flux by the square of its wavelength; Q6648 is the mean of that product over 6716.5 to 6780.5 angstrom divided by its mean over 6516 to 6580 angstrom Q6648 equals 0.8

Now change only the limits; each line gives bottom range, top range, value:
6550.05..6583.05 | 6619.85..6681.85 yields 0.54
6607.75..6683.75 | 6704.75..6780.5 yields 1.13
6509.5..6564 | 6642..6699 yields 0.75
